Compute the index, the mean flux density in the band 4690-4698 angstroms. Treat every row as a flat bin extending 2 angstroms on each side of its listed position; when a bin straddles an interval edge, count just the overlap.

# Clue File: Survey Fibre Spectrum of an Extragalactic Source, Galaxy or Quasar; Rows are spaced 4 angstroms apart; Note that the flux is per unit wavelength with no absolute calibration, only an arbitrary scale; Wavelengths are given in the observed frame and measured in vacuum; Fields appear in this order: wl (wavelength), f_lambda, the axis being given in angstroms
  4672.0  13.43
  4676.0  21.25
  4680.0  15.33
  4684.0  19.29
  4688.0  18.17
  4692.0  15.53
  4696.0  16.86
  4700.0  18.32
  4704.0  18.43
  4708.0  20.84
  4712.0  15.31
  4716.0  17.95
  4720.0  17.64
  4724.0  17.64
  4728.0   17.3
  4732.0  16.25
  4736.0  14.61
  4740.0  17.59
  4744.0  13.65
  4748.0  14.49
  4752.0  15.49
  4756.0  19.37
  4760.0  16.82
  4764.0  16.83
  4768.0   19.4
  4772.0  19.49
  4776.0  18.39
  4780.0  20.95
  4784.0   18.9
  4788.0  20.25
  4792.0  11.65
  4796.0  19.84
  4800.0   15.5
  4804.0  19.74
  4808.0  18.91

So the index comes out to 16.2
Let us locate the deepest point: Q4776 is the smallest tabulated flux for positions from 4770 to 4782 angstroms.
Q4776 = 18.39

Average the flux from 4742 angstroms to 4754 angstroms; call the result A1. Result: 14.5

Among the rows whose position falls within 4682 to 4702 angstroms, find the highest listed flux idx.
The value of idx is 19.29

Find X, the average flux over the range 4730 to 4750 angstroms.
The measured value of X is 15.3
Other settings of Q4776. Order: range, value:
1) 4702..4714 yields 15.31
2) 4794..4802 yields 15.5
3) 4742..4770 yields 13.65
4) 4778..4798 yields 11.65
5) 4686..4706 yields 15.53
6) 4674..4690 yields 15.33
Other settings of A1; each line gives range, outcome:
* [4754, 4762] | 18.1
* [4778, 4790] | 20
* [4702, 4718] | 18.1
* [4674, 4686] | 18.6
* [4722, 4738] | 16.4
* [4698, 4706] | 18.4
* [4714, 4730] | 17.6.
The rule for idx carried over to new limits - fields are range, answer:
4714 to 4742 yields 17.95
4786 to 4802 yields 20.25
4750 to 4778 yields 19.49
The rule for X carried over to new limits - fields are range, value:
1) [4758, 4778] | 18.2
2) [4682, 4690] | 18.7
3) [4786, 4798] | 17.2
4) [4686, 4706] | 17.5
